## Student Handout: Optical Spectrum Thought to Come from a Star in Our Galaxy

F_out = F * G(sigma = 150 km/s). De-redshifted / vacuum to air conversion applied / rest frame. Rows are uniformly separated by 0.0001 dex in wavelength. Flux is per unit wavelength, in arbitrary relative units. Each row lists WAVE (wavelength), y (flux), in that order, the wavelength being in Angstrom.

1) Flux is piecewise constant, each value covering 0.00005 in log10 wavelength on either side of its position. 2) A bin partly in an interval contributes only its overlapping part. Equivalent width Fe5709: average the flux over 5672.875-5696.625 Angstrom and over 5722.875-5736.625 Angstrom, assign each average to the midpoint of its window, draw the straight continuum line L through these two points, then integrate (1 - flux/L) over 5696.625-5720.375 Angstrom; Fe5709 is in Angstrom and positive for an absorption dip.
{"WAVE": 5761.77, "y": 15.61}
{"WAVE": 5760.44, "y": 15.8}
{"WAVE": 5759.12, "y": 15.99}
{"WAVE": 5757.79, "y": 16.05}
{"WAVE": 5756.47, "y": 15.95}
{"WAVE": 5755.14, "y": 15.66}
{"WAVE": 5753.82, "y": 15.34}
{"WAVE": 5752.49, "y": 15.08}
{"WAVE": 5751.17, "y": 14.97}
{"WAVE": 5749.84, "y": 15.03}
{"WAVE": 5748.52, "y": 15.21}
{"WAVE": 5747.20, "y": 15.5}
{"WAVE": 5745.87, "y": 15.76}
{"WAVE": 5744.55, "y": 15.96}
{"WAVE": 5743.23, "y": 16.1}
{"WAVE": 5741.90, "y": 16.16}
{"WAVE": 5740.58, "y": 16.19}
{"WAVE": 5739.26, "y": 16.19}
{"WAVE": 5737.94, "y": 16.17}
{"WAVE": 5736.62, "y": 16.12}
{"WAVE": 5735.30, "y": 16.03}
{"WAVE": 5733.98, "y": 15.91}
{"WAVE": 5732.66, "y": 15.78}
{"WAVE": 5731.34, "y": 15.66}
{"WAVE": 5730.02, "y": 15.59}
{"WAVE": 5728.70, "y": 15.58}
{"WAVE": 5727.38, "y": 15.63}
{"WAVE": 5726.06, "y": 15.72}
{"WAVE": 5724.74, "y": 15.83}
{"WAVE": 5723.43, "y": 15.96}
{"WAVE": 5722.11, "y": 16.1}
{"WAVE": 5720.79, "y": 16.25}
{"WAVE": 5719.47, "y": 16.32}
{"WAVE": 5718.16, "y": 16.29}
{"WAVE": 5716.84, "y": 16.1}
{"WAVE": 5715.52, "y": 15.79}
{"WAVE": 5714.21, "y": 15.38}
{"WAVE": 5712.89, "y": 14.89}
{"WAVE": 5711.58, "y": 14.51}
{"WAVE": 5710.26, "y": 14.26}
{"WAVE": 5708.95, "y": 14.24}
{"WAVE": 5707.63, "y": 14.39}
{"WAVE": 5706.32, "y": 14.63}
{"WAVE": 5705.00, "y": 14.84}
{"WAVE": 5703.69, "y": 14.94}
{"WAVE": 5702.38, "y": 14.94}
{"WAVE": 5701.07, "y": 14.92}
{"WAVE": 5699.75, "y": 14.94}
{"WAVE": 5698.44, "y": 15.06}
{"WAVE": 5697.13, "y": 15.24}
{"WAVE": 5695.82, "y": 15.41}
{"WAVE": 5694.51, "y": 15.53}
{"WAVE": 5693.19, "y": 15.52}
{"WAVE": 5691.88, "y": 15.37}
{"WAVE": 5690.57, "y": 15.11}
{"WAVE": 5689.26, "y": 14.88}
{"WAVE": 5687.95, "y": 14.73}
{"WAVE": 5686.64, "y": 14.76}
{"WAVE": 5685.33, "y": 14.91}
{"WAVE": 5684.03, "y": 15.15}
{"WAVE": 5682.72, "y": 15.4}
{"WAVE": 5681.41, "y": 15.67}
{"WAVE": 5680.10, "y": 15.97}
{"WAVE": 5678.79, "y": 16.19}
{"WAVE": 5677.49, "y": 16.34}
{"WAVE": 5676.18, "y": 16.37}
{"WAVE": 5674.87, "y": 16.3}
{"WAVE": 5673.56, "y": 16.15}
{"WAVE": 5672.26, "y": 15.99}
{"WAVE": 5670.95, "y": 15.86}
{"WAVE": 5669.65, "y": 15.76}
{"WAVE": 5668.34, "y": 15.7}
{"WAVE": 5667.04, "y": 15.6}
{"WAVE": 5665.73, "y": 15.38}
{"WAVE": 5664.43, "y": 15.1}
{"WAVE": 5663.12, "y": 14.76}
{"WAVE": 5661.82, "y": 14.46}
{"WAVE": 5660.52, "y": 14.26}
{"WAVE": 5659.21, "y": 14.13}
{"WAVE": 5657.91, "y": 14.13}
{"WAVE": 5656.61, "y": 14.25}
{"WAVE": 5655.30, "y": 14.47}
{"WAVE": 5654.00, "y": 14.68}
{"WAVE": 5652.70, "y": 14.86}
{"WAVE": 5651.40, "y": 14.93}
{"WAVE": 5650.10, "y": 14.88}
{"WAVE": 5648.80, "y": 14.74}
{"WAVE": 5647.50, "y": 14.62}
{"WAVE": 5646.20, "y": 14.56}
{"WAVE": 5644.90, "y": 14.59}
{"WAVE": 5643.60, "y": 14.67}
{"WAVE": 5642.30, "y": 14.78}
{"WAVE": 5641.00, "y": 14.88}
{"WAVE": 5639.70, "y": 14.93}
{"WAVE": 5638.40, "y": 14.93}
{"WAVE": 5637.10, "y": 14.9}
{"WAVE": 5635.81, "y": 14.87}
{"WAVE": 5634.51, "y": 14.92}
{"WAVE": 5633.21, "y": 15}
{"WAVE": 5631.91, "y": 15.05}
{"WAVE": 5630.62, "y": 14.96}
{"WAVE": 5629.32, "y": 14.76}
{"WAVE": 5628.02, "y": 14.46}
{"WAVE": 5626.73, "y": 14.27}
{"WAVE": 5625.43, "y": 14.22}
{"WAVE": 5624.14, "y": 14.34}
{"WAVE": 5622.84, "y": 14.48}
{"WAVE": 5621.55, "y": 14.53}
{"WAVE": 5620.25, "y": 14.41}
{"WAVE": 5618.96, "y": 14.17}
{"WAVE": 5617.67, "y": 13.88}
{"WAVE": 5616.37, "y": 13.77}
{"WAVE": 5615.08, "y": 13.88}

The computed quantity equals 0.9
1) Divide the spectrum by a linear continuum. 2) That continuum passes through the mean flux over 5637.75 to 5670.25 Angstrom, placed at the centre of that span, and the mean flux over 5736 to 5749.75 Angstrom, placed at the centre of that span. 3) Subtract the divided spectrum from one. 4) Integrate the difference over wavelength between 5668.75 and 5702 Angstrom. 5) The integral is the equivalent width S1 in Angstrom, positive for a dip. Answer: -0.69 Angstrom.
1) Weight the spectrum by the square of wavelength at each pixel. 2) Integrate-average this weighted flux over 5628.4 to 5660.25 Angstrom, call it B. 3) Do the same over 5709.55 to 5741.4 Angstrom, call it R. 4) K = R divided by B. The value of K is 1.10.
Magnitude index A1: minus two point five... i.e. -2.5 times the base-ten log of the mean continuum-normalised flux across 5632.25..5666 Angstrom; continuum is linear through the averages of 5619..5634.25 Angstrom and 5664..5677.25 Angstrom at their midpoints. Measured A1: 0.04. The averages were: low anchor 14.6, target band 14.7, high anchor 15.8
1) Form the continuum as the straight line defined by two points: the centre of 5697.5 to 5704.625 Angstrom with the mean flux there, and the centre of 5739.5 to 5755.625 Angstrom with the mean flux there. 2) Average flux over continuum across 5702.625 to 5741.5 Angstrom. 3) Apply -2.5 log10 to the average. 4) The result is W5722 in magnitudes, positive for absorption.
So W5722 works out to -0.02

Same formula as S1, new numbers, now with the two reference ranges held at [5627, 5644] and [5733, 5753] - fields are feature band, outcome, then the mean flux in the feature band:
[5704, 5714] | 0.57 Angstrom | 14.6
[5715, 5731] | -0.34 Angstrom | 15.9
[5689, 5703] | 0.16 Angstrom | 15.2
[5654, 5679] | -0.30 Angstrom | 15.3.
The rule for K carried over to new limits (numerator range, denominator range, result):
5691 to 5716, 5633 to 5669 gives 1.03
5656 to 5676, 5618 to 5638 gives 1.06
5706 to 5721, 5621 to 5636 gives 1.07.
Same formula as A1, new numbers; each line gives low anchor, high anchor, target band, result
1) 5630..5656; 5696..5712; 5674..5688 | -0.06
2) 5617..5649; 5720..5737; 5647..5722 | 0.01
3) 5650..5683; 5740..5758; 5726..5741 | -0.02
